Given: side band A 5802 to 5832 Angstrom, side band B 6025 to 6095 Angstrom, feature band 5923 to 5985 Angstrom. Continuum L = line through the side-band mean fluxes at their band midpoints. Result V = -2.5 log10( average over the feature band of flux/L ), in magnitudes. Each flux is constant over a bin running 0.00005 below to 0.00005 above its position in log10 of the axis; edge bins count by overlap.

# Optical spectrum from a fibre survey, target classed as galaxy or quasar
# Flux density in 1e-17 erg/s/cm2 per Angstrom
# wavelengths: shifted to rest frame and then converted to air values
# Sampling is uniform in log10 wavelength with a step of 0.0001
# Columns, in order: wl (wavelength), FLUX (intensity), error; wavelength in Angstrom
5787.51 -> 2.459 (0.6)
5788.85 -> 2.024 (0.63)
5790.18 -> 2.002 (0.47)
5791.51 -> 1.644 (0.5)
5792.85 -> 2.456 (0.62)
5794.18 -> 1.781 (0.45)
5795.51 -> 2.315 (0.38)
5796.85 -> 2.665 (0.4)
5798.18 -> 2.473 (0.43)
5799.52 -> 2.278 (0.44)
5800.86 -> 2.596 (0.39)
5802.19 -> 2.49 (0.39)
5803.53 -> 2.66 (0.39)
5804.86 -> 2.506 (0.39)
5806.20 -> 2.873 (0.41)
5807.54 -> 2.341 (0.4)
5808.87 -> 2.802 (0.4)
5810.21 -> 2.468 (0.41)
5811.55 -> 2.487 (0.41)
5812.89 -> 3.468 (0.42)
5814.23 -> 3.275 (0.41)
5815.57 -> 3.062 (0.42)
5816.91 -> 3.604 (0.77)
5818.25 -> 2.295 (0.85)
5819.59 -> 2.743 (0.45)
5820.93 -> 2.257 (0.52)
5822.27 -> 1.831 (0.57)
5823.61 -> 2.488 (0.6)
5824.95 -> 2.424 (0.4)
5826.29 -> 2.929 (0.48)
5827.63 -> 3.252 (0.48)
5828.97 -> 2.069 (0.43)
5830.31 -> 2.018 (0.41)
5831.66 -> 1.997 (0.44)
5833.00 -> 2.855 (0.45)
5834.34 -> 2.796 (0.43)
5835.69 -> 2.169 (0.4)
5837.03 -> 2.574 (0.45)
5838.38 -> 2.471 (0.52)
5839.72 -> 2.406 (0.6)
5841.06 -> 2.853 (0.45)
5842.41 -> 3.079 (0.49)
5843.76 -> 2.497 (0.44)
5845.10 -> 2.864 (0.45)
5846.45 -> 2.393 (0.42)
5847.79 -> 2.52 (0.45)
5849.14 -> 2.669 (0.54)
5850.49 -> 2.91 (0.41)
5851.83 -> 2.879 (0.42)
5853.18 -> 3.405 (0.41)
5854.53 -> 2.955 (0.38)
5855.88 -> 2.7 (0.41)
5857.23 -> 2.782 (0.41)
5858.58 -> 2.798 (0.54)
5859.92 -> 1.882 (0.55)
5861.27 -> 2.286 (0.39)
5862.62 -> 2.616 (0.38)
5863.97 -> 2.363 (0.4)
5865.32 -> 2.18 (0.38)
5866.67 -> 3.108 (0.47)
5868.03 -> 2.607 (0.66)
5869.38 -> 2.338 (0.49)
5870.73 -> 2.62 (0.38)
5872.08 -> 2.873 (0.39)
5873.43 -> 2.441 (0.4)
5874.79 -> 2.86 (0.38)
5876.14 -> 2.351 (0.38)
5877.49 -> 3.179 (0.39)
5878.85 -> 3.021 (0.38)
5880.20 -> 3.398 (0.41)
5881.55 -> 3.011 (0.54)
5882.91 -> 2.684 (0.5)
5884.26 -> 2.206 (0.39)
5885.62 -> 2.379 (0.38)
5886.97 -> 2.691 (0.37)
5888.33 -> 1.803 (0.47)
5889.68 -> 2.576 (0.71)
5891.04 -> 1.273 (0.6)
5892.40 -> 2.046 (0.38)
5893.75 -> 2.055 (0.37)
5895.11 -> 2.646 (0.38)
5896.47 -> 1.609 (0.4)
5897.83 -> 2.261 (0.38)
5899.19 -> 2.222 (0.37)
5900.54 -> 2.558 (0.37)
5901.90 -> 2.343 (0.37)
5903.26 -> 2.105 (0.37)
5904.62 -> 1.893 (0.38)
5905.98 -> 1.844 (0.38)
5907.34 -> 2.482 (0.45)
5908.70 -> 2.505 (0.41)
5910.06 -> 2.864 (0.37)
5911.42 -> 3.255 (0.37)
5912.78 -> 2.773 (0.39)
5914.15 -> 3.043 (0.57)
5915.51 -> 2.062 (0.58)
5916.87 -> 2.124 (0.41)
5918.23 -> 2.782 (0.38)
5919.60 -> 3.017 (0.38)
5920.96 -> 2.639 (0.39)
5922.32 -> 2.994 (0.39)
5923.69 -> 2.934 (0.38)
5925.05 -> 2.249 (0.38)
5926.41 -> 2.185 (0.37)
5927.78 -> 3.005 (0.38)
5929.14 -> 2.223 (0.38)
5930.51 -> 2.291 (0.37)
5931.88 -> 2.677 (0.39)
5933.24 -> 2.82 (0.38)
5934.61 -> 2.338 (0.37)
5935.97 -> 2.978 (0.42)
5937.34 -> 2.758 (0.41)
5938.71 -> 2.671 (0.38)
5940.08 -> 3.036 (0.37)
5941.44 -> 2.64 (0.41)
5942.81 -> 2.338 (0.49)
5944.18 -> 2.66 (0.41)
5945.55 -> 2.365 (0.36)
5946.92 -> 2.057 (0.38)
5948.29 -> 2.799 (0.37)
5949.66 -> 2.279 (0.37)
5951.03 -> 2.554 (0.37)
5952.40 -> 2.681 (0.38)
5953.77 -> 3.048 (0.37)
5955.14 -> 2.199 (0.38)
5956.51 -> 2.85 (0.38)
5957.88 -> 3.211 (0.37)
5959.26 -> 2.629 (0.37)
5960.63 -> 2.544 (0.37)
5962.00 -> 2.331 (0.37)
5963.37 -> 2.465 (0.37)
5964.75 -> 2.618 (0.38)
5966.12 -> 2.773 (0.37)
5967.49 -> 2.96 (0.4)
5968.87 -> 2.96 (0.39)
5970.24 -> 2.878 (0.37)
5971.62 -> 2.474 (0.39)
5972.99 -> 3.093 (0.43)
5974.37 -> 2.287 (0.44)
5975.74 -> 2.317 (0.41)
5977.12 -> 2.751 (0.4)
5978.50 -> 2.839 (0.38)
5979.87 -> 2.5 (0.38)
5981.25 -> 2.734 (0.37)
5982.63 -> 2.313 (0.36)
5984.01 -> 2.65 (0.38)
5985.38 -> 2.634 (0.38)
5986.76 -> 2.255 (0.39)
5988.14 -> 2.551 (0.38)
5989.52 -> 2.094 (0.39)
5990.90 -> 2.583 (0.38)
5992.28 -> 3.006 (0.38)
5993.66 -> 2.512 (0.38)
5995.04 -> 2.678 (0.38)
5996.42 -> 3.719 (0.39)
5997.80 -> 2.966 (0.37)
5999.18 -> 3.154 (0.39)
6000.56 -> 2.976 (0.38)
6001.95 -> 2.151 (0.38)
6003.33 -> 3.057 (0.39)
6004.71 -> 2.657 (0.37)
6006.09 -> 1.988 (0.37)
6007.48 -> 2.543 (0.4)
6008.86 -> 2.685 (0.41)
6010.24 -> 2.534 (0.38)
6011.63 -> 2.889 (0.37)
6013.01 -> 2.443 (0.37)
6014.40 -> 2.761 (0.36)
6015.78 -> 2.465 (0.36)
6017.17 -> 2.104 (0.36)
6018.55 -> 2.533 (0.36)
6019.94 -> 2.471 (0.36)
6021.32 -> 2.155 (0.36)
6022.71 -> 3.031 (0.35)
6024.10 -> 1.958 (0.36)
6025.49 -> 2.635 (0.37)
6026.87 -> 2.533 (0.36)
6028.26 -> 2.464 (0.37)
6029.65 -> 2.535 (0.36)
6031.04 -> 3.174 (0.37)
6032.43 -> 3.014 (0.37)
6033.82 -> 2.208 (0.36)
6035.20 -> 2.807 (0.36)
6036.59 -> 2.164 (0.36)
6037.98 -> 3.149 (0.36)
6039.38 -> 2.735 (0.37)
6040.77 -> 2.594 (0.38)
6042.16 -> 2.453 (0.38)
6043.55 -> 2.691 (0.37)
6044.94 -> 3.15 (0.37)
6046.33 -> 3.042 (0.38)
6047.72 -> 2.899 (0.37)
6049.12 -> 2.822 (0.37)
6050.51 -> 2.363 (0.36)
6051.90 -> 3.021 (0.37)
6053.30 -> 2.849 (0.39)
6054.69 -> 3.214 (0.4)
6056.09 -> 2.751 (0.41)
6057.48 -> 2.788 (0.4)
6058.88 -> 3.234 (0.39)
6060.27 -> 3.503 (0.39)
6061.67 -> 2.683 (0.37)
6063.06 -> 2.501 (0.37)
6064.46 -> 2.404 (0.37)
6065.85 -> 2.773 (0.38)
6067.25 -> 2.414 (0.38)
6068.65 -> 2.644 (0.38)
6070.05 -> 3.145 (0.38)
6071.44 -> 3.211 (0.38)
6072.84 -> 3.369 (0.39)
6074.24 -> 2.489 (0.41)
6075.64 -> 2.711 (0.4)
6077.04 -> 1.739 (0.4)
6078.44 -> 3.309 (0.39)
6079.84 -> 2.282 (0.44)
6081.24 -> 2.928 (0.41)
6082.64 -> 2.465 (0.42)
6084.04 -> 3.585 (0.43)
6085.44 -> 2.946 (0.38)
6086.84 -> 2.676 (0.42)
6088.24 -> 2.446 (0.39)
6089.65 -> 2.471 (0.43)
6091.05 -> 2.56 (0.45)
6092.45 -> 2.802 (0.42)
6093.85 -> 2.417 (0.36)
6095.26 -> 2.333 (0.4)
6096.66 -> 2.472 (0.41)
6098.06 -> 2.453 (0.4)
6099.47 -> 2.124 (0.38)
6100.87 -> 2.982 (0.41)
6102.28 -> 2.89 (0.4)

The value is 0.032 mag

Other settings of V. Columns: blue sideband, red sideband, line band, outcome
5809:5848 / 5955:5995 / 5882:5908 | 0.19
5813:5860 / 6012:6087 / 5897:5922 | 0.08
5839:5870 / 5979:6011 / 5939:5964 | 0.02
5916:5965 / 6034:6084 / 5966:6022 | 0.02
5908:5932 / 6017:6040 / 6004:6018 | 0.03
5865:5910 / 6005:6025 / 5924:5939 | -0.05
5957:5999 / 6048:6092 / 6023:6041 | 0.05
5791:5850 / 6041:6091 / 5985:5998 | 0.01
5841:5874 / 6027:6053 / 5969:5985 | 0.03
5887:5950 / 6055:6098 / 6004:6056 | 0.01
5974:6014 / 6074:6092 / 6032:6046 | -0.02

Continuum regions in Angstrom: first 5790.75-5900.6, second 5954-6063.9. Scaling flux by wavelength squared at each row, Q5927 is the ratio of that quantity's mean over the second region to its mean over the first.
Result 1.1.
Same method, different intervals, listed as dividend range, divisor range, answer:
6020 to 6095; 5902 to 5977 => 1.09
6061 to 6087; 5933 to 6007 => 1.07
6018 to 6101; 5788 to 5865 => 1.14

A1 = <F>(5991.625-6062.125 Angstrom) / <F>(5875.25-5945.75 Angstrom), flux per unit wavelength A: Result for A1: 1.08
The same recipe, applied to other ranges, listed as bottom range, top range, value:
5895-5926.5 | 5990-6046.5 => 1.07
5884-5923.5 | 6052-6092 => 1.17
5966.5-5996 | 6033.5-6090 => 1.05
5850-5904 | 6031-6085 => 1.11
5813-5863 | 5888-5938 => 0.92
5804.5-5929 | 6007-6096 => 1.05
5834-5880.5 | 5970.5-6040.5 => 0.98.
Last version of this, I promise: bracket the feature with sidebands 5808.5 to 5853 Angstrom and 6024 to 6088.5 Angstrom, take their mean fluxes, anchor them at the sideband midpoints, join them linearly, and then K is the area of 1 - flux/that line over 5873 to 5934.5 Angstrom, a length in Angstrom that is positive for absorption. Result 4.5 Angstrom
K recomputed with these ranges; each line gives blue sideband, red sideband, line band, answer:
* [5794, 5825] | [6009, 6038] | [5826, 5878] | -0.55 Angstrom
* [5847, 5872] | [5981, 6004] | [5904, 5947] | 1.47 Angstrom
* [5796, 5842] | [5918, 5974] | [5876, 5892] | 0.51 Angstrom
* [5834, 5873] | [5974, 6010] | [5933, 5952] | 0.37 Angstrom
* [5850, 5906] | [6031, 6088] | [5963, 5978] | -0.25 Angstrom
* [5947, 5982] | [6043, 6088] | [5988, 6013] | 0.14 Angstrom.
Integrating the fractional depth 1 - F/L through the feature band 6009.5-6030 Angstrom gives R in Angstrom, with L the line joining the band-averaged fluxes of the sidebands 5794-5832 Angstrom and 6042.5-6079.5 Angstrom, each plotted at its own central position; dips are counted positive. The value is 2.10 Angstrom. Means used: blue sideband 2.58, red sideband 2.83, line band 2.5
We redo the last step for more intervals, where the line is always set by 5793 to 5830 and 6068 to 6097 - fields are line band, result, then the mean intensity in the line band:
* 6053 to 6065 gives -0.80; 2.89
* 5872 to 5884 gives -0.98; 2.85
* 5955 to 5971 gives -0.31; 2.72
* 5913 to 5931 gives 0.41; 2.59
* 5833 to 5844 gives -0.05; 2.62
